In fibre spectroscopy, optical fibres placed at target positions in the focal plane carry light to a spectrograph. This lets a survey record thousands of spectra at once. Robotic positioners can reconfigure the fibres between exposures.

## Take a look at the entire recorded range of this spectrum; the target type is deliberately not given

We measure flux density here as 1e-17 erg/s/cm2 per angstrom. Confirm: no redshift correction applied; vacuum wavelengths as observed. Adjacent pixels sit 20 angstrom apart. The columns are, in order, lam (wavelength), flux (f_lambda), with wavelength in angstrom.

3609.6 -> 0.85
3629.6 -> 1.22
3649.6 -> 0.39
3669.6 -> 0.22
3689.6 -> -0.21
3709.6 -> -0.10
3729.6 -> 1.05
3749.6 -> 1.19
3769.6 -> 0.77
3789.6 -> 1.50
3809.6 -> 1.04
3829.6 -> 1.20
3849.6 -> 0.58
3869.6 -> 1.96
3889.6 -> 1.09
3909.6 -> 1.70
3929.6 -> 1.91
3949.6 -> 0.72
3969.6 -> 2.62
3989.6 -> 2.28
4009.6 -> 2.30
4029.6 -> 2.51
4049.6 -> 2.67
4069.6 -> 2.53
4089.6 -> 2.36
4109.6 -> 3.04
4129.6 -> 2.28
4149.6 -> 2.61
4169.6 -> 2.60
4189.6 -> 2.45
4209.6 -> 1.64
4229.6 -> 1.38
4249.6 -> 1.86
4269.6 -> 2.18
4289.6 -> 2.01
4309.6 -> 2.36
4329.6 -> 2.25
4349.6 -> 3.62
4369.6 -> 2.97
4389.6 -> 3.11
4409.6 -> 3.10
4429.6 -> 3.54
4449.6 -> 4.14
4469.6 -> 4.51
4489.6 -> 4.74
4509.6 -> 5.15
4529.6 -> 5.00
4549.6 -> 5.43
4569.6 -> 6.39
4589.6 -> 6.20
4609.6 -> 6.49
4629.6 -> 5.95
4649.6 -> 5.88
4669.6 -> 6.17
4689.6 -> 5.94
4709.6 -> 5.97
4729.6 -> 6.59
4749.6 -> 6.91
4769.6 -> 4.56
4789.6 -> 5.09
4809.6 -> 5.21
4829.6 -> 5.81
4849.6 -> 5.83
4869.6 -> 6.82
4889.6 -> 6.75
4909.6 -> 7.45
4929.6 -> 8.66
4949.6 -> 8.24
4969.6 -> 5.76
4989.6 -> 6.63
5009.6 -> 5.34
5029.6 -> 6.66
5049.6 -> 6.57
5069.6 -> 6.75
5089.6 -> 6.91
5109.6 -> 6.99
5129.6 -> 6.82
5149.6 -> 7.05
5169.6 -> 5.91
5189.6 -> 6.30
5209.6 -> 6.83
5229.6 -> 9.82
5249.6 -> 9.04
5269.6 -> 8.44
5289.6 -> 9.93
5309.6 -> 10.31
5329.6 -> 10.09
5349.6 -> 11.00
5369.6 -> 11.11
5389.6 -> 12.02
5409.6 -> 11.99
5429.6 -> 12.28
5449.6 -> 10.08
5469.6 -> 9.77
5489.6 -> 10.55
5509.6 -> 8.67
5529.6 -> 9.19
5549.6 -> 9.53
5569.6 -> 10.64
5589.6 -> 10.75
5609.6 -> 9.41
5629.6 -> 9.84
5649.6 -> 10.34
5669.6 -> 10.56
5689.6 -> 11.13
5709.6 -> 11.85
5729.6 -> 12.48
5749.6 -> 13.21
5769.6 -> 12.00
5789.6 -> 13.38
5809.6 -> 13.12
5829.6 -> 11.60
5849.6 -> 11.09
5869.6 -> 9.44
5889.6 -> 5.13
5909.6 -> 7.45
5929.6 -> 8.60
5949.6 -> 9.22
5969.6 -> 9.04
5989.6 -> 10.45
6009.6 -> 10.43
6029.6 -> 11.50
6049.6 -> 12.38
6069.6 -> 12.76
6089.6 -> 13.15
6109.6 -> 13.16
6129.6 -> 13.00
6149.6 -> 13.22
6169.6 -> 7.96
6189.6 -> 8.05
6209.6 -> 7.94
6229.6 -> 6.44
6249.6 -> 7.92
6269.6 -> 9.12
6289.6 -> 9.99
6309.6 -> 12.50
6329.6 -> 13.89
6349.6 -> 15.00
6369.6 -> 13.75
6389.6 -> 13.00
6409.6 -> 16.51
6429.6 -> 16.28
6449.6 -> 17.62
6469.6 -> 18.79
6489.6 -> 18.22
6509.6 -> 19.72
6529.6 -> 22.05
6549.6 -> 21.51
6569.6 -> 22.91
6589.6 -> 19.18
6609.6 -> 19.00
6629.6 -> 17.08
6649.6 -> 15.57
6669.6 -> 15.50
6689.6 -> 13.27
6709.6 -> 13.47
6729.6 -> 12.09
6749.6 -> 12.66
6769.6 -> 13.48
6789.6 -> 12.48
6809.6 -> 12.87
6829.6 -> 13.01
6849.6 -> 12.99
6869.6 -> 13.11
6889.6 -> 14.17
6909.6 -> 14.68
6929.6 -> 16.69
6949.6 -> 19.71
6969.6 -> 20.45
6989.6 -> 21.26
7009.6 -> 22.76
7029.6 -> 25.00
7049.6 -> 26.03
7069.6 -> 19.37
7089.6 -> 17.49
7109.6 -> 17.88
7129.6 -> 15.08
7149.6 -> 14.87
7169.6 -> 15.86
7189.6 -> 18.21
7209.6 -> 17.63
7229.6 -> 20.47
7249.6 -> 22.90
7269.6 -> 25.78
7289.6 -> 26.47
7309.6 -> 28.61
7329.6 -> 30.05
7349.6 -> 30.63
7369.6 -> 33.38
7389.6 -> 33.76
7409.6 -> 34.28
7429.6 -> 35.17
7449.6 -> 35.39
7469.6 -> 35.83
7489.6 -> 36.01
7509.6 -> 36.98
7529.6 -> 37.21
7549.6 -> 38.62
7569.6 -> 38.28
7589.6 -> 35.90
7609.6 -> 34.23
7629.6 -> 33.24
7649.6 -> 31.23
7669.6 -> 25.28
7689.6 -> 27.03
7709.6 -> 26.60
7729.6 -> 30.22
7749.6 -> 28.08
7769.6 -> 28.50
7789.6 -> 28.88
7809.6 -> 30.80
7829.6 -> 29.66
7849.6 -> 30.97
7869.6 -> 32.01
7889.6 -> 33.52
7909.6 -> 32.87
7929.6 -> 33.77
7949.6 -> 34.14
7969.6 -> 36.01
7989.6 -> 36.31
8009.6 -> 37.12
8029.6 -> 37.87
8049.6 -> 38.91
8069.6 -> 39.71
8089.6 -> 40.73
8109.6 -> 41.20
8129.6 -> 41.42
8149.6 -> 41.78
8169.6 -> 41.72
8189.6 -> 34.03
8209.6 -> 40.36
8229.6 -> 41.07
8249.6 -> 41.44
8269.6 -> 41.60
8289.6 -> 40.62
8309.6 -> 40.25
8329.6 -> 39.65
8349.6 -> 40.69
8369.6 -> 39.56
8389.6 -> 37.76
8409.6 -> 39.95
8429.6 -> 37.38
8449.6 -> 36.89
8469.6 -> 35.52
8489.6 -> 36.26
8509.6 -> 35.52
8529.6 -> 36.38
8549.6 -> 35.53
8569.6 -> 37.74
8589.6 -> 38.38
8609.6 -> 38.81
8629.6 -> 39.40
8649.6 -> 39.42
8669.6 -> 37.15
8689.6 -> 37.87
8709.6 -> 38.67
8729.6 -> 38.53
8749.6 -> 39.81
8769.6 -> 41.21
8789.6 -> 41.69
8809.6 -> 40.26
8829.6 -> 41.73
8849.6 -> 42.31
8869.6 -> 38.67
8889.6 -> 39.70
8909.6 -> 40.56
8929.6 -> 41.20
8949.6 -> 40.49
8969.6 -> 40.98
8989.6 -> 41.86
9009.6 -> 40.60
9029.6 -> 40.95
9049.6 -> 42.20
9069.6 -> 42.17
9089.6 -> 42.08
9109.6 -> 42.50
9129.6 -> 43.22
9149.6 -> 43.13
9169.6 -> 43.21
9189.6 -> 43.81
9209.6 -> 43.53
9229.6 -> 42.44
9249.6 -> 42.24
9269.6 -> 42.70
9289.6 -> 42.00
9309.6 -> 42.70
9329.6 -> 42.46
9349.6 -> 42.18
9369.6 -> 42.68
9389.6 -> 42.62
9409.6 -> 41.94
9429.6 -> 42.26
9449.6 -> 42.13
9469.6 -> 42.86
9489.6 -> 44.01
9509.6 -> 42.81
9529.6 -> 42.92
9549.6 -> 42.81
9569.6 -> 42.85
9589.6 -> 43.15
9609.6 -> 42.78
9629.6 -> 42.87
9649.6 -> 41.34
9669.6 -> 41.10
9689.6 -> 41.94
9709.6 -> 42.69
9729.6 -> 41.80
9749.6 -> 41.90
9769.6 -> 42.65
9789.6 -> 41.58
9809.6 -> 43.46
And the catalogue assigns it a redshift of 0.000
